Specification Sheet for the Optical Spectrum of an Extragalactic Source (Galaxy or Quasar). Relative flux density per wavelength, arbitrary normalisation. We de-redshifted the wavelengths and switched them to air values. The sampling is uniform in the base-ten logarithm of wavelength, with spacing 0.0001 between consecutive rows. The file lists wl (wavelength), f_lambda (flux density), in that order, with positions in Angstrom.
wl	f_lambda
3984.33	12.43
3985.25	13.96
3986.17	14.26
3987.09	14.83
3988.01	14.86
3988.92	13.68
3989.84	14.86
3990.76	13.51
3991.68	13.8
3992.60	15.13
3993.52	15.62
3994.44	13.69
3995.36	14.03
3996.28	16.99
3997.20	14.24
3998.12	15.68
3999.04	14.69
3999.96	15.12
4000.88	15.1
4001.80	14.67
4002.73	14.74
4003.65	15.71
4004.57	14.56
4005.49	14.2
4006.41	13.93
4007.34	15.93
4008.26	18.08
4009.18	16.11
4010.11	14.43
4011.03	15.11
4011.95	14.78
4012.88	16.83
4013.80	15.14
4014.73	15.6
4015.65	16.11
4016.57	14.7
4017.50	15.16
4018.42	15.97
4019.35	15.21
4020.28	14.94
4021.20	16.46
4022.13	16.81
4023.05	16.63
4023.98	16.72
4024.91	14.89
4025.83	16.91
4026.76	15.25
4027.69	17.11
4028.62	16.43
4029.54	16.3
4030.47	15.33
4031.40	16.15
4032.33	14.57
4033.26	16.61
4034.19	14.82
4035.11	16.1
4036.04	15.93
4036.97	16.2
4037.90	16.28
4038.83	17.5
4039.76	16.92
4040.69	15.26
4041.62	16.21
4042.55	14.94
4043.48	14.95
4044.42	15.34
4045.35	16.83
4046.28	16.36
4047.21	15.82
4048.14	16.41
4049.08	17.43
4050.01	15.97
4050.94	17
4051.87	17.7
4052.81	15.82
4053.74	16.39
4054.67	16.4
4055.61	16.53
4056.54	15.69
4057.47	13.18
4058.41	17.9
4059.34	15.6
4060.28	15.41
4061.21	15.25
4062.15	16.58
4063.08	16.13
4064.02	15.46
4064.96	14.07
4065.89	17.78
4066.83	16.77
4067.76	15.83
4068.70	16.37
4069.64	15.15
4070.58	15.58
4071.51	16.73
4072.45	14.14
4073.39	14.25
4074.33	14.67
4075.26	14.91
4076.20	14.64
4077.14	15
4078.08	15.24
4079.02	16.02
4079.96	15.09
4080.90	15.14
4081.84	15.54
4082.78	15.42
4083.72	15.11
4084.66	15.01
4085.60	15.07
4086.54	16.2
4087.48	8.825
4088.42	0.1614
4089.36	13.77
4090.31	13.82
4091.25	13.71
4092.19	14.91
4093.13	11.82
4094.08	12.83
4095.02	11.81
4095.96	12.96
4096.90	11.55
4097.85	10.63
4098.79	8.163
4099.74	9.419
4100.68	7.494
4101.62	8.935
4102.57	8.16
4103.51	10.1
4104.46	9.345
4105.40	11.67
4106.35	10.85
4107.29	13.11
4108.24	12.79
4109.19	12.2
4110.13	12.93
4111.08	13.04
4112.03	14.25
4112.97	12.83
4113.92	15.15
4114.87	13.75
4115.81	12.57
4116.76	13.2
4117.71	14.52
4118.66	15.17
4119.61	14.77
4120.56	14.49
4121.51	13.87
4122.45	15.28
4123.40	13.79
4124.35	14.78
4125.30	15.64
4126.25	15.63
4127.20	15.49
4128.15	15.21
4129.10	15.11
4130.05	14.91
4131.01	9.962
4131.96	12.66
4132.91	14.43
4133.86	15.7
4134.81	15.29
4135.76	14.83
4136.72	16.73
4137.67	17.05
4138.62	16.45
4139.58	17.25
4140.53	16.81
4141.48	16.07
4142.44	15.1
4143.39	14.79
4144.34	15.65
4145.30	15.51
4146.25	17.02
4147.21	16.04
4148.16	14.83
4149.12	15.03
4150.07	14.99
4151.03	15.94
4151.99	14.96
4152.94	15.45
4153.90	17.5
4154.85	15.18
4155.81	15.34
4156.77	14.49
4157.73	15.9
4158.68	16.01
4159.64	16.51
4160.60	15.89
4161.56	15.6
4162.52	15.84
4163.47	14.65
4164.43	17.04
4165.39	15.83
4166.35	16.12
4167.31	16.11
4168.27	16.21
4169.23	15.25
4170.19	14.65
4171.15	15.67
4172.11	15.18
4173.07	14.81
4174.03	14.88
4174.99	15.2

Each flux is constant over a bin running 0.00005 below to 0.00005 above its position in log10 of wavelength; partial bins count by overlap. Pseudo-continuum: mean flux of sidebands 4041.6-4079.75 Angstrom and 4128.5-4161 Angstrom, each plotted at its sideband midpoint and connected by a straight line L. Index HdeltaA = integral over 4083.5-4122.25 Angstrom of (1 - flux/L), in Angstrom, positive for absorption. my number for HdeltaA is 8.4 Angstrom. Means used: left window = 15.8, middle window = 12.2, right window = 15.4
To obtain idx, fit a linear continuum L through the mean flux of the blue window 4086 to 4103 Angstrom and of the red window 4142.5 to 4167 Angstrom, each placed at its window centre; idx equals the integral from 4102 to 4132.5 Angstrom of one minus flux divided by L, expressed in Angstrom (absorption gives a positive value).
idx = -1.5 Angstrom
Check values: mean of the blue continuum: 10.9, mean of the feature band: 13.3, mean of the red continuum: 15.7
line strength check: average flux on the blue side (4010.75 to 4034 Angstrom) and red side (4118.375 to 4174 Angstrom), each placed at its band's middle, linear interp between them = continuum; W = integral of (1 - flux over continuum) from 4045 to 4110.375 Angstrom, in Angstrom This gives 6.8 Angstrom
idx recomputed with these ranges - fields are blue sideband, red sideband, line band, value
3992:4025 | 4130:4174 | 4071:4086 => 0.31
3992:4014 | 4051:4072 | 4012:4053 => -1.09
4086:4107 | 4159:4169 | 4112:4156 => -4.53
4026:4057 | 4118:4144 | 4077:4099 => 3.53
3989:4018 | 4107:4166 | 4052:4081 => -1.14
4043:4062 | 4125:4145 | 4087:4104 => 5.60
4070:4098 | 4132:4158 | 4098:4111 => 3.53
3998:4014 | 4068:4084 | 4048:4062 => -0.86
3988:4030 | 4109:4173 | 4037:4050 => -0.73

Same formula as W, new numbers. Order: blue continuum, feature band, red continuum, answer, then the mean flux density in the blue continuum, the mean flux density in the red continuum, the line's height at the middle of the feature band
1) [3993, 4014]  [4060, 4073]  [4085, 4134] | -2.0 Angstrom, 15.2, 12.7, 13.7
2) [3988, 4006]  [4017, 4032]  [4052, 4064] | -0.7 Angstrom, 14.7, 15.9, 15.3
